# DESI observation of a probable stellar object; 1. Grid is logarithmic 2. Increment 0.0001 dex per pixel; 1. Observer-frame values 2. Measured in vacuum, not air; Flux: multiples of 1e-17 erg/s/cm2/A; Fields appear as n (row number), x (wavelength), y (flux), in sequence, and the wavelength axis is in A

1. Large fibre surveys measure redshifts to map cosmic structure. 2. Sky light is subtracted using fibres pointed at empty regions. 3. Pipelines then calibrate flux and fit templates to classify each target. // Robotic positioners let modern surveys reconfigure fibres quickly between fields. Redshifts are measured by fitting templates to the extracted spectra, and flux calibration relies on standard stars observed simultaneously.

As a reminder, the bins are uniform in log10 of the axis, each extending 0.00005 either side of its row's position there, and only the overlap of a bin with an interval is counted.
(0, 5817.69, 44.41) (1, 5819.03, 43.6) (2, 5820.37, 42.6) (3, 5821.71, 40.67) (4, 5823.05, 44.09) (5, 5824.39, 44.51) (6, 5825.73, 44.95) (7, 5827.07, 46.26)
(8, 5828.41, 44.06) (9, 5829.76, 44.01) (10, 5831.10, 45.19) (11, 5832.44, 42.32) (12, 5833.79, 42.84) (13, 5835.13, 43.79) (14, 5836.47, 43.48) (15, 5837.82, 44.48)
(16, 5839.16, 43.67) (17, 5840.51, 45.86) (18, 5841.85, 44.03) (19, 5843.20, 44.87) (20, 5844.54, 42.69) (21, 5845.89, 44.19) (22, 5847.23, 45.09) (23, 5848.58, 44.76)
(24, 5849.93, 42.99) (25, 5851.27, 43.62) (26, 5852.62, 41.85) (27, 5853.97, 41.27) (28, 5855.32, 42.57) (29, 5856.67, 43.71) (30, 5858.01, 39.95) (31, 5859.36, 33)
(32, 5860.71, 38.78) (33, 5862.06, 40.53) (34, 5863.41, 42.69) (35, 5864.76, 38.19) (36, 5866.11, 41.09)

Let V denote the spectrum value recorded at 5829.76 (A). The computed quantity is 44.01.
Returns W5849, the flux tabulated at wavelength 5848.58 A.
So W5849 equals 44.76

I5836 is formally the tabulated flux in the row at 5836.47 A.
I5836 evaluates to 43.48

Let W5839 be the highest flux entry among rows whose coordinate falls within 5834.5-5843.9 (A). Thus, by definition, 45.86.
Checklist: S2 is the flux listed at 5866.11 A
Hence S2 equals 41.09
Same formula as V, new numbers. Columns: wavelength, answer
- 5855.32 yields 42.57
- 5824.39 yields 44.51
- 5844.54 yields 42.69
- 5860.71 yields 38.78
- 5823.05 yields 44.09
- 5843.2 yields 44.87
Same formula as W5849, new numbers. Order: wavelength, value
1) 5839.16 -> 43.67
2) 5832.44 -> 42.32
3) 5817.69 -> 44.41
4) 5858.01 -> 39.95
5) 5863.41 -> 42.69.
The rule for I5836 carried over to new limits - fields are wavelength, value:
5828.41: 44.06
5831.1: 45.19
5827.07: 46.26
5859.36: 33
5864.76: 38.19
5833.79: 42.84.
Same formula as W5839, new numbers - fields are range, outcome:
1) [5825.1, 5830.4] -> 46.26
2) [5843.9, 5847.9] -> 45.09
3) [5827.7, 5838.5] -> 45.19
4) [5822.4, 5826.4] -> 44.95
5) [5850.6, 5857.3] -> 43.71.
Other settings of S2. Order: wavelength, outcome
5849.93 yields 42.99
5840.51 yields 45.86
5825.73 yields 44.95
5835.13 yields 43.79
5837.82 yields 44.48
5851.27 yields 43.62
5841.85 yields 44.03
